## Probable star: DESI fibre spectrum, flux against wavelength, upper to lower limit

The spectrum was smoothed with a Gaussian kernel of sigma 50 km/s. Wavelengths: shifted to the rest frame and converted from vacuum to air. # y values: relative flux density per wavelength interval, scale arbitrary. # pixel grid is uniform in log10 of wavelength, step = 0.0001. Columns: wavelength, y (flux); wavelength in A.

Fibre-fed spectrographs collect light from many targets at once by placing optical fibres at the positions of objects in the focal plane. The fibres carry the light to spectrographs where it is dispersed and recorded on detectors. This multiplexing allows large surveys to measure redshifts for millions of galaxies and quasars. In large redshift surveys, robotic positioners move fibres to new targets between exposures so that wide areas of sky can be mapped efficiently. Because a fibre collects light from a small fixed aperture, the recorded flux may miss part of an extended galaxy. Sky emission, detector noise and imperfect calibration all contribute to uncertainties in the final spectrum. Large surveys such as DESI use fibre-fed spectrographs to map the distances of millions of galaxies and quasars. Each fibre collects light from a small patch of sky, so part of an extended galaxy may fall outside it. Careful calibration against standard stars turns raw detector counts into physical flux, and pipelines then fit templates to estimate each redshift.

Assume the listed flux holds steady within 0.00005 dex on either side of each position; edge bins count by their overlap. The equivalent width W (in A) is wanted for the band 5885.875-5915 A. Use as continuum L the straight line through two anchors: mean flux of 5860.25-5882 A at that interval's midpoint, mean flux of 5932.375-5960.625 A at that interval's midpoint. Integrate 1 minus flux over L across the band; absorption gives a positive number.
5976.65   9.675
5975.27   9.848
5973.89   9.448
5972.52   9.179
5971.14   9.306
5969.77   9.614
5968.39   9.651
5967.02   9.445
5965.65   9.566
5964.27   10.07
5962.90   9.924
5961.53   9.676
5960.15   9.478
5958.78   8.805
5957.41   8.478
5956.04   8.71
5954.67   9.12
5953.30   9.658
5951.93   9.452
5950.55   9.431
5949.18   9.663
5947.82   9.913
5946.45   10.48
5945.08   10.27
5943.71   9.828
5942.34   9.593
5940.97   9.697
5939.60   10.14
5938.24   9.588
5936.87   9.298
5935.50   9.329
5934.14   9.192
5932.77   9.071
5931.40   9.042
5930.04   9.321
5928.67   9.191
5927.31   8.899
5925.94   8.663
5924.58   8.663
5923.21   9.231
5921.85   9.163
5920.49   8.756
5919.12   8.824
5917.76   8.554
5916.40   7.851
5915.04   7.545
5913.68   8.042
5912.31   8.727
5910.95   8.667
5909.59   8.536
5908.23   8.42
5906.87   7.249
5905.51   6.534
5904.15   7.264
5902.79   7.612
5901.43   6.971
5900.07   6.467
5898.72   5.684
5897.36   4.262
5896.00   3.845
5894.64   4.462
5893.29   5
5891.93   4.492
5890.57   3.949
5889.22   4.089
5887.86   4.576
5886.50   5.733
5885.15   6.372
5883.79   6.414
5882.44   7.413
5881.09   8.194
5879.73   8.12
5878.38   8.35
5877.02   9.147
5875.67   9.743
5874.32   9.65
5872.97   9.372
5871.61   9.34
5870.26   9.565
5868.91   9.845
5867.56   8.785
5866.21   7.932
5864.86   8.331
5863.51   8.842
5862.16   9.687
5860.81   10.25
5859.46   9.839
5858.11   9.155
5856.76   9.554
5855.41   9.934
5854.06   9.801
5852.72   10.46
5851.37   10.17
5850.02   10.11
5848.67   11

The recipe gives 9.4 A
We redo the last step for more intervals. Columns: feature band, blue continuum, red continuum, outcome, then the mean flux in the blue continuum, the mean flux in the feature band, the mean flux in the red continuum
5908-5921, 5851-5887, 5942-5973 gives 1.2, 8.89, 8.38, 9.54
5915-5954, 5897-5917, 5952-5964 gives -4.1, 7.37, 9.28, 9.28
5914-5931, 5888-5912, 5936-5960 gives -2.2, 6.1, 8.72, 9.53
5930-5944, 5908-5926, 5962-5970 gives -0.7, 8.55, 9.46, 9.72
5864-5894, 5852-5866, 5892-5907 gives 1.3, 9.53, 7.48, 5.84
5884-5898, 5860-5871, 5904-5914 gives 6.2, 9.17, 4.73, 7.96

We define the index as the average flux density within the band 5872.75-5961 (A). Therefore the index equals 8.1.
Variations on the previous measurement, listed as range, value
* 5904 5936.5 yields 8.56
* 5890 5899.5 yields 4.56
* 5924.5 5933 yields 9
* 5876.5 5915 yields 6.6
